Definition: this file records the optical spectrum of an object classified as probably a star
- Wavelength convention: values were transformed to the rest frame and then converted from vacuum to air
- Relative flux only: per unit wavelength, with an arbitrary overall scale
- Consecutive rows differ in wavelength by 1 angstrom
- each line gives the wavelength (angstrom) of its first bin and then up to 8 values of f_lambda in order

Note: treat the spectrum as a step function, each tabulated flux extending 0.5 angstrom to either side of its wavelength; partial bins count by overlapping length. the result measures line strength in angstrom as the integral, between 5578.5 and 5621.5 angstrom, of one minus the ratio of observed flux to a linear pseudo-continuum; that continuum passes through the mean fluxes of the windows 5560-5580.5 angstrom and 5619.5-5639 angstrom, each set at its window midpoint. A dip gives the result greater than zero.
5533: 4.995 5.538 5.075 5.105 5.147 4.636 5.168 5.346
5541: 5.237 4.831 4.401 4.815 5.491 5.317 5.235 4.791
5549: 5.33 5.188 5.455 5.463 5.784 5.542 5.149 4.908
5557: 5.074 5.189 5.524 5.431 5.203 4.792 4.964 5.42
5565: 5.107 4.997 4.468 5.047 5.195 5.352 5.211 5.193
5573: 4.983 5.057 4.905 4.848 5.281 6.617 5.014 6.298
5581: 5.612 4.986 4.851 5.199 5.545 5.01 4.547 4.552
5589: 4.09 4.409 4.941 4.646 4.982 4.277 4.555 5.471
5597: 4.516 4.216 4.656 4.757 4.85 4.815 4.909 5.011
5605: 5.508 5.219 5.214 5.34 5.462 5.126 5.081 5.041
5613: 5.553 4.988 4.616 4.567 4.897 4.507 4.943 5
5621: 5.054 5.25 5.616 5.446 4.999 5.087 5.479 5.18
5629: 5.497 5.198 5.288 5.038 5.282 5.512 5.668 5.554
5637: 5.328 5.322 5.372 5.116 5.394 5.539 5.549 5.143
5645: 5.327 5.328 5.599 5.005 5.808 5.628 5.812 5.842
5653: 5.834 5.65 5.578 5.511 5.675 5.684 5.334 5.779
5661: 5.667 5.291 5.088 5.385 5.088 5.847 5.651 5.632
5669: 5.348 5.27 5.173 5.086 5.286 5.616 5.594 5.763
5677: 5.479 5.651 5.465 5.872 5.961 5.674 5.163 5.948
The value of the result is 2.5 angstrom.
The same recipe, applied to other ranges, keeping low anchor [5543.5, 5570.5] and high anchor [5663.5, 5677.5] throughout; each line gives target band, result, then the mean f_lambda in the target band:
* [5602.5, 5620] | 0.8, 5.06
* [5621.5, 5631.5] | 0.1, 5.3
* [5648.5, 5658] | -0.5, 5.7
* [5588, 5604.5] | 1.8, 4.69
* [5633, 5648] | 0.0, 5.39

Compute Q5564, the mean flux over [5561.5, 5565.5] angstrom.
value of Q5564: 5.07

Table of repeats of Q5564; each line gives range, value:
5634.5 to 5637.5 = 5.52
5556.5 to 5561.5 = 5.28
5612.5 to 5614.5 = 5.27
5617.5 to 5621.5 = 4.88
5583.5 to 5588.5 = 4.97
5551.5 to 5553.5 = 5.62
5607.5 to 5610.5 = 5.31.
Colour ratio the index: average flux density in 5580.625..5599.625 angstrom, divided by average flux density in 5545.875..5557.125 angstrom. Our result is 0.9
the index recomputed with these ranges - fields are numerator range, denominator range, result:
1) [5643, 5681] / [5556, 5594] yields 1.08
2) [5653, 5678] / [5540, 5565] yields 1.06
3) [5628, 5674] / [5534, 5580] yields 1.05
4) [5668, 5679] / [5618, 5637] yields 1.03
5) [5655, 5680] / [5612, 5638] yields 1.06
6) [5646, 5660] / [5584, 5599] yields 1.19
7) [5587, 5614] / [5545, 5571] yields 0.94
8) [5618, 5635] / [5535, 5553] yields 1.02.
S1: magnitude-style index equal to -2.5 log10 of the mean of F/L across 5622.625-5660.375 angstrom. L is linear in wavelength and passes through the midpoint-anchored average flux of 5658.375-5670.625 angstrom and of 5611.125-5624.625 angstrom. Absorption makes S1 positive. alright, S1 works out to -0.04 mag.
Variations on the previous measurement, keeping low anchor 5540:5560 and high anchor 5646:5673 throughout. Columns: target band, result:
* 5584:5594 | 0.12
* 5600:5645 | 0.04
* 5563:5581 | 0.01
